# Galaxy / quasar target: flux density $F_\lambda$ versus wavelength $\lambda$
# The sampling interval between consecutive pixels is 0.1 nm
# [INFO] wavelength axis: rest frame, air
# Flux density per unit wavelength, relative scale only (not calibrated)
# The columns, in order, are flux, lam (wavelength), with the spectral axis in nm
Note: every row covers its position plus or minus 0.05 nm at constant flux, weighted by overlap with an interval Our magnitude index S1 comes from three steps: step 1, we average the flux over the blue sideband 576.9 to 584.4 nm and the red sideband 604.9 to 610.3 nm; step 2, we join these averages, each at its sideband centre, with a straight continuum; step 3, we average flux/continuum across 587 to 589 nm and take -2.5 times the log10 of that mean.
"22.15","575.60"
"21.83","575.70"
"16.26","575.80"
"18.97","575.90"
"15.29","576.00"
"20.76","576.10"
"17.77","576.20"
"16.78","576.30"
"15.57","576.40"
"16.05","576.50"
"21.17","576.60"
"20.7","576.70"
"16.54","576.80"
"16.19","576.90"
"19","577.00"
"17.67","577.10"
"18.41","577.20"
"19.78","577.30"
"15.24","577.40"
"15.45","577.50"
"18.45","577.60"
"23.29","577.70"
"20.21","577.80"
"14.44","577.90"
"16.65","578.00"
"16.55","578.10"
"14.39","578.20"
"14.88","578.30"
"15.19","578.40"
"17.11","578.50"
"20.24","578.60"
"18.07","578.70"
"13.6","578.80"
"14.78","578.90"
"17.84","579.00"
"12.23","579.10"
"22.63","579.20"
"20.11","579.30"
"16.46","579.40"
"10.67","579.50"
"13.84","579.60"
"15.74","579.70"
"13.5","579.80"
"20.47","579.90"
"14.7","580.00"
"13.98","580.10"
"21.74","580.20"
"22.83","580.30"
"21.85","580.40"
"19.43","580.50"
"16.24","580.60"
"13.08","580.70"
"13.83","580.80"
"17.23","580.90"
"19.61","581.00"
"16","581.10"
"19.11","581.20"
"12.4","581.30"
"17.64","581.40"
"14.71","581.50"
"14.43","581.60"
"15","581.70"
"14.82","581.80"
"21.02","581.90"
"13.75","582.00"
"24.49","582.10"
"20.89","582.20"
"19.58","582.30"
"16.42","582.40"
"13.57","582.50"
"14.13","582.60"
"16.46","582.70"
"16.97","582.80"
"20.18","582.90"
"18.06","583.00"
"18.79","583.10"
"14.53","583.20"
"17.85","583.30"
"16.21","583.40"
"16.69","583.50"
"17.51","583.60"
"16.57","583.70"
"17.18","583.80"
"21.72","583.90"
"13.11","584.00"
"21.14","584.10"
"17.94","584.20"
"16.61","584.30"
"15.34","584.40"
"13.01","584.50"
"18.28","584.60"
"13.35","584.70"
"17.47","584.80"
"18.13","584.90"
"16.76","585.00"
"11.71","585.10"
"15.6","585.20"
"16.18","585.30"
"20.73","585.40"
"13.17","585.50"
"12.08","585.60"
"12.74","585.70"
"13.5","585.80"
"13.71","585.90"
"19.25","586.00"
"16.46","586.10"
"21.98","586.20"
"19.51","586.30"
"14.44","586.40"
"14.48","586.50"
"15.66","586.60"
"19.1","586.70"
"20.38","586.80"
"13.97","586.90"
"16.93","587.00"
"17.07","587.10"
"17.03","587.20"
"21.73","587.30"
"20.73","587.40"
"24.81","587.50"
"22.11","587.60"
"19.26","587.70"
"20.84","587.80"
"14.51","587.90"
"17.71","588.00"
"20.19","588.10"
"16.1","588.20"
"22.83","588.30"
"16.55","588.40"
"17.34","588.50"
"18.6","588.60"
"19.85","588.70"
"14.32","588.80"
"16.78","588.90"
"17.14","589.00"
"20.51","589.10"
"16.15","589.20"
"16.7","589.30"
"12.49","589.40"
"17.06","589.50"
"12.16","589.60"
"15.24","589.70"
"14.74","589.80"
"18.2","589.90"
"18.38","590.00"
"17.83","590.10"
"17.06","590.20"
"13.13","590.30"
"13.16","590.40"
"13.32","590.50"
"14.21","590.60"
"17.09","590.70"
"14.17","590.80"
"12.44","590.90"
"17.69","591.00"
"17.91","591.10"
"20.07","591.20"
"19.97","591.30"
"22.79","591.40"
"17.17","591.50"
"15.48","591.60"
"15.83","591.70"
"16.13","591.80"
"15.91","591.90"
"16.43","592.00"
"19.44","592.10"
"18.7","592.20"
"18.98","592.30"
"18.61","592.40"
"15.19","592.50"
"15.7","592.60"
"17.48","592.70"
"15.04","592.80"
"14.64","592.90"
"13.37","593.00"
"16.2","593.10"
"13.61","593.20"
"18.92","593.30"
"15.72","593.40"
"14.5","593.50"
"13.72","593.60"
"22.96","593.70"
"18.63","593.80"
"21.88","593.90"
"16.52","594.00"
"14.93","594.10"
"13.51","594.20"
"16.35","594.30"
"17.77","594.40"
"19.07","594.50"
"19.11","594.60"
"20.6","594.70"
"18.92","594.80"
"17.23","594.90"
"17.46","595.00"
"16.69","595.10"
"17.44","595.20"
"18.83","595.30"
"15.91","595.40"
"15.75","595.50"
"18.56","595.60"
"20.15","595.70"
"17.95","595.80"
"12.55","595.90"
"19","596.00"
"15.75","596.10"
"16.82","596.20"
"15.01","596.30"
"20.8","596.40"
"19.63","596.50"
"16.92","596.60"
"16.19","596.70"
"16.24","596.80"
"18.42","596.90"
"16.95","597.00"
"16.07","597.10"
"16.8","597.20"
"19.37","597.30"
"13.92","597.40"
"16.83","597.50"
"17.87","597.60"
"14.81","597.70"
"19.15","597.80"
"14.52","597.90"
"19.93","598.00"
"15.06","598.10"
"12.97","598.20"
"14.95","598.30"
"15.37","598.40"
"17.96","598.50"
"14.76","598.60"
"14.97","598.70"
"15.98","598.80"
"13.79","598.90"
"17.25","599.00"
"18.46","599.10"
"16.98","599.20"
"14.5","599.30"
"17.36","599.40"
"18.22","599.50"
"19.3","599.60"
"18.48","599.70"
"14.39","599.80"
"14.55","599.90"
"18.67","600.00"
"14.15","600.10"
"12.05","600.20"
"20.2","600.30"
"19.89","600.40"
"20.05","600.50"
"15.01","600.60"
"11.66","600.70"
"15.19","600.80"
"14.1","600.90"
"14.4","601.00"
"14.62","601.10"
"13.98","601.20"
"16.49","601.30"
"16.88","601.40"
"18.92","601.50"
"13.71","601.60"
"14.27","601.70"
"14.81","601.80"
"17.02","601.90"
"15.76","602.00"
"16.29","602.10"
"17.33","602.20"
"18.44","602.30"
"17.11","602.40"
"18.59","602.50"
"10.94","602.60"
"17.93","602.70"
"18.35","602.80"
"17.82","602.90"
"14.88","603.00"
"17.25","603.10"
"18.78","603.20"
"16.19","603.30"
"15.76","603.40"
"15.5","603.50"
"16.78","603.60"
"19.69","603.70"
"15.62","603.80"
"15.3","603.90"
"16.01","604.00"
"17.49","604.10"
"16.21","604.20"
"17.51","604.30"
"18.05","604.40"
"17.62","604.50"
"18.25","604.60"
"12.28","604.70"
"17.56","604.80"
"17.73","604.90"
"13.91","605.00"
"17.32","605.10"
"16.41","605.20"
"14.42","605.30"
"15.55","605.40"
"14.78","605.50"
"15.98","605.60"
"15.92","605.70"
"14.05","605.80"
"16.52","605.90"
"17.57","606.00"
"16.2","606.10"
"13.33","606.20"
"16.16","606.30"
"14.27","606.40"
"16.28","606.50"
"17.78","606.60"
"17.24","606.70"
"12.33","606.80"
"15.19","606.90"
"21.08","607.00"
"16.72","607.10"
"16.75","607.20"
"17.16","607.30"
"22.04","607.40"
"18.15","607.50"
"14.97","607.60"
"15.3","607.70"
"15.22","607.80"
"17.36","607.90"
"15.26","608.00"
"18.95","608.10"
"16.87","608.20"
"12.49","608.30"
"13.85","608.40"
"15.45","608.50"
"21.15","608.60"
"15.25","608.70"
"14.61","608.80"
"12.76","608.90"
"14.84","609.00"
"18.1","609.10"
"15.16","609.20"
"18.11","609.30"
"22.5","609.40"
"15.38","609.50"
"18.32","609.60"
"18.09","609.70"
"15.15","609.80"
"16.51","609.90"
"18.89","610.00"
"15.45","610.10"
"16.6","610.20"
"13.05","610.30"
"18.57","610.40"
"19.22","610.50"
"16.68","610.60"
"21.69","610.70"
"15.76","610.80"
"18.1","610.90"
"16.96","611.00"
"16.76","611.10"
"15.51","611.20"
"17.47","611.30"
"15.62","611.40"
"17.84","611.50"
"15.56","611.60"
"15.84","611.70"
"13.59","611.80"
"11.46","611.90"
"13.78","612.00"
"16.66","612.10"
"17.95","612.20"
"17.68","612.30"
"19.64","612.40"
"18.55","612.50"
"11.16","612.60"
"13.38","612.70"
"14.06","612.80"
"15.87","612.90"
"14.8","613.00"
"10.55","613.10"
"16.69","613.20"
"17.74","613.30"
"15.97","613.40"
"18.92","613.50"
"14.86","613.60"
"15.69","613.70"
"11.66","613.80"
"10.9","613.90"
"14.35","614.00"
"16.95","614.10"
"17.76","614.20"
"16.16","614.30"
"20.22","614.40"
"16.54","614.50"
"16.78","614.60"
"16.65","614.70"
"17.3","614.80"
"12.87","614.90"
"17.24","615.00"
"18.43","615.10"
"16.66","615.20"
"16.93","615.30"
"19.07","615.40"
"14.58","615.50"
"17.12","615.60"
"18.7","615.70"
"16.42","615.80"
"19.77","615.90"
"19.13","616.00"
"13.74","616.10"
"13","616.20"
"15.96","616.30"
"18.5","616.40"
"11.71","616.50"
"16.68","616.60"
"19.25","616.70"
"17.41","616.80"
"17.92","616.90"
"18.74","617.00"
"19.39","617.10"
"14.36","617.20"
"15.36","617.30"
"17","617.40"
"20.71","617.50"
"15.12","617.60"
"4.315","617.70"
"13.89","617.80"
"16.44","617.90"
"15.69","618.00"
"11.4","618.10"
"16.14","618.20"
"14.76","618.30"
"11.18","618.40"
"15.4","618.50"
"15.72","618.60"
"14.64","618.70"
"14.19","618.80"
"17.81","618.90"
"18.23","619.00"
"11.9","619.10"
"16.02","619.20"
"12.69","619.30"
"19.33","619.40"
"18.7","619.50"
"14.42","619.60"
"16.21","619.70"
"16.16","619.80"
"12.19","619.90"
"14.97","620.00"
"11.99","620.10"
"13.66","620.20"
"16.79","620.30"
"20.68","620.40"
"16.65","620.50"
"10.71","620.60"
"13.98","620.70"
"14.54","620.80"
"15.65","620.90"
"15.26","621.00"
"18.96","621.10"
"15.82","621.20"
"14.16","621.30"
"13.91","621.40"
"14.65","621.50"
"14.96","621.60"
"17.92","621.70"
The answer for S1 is -0.11 mag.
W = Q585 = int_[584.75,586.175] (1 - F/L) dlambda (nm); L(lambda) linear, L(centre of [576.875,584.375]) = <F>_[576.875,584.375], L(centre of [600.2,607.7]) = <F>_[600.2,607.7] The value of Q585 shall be 0.109 nm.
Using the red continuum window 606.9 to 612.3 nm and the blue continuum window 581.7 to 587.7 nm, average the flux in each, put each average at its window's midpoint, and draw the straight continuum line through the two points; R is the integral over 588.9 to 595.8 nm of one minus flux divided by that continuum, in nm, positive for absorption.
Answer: 0.07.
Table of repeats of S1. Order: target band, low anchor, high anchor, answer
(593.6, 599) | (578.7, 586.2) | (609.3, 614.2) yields -0.04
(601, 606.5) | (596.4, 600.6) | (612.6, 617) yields 0.02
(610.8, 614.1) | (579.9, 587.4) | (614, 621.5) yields 0.04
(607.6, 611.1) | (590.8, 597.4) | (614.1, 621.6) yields -0.02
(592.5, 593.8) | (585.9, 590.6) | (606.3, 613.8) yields 0.07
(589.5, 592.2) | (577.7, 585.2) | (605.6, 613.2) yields 0.01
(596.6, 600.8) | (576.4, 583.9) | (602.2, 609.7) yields 0.02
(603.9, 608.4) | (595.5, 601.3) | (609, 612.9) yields 0.02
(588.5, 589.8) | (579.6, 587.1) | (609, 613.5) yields 0.02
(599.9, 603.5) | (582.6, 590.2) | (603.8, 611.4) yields 0.03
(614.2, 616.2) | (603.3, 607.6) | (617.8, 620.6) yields -0.09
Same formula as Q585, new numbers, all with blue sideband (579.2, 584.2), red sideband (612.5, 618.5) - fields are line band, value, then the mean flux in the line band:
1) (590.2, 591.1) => 0.11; 14.7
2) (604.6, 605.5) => 0.03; 15.7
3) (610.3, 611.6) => -0.11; 17.3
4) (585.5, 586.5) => 0.07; 15.7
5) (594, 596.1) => -0.09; 17.3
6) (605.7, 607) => 0.03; 15.8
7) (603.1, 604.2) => -0.03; 16.7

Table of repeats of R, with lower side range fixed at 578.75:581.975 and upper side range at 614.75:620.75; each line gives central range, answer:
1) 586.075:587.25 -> -0.06 nm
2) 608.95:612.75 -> -0.17 nm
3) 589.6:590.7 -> 0.06 nm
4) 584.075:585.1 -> 0.00 nm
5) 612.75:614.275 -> 0.07 nm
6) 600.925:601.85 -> 0.05 nm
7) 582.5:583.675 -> -0.02 nm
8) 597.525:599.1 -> 0.01 nm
